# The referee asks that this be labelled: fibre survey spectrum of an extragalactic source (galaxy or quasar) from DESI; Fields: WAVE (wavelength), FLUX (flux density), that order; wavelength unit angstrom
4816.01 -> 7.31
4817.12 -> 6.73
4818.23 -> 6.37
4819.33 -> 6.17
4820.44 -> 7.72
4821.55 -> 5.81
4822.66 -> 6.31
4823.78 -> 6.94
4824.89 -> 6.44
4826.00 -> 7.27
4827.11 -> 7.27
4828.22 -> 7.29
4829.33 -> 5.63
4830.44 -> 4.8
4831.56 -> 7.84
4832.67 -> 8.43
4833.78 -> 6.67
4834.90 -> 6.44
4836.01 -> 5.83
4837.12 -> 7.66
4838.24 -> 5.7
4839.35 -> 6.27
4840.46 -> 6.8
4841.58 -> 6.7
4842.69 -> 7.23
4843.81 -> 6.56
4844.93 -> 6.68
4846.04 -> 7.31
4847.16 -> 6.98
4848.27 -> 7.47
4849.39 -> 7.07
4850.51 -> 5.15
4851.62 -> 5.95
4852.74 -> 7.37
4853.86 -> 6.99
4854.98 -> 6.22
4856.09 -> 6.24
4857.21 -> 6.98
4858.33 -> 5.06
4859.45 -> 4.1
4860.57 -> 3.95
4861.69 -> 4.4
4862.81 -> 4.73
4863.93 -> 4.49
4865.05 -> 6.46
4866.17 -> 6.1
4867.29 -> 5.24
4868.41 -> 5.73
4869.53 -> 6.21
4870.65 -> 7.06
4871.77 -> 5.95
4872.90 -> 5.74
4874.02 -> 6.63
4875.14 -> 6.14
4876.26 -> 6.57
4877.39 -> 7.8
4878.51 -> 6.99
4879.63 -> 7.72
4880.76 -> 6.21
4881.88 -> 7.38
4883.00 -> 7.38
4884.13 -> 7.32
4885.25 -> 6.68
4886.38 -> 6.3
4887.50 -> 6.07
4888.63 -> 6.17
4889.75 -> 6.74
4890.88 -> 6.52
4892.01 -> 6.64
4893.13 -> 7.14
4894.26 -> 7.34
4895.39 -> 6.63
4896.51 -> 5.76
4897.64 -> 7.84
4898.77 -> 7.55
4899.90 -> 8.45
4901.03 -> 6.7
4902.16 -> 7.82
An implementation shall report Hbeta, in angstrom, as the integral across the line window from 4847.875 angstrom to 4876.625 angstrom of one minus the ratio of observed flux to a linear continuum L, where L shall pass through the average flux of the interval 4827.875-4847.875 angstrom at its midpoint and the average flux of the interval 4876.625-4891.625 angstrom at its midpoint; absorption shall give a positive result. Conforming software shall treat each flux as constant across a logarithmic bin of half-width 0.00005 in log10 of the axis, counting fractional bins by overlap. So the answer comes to 3.7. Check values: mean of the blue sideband 6.71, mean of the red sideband 6.86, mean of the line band 5.91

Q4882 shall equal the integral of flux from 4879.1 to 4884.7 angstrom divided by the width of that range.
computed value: 7.2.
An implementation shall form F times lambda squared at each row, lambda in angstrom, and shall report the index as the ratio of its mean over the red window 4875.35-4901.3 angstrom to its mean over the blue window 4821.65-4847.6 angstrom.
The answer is 1.06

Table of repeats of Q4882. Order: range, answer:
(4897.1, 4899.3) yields 7.69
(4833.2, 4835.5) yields 6.56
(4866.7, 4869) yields 5.51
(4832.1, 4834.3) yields 7.59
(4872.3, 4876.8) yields 6.27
